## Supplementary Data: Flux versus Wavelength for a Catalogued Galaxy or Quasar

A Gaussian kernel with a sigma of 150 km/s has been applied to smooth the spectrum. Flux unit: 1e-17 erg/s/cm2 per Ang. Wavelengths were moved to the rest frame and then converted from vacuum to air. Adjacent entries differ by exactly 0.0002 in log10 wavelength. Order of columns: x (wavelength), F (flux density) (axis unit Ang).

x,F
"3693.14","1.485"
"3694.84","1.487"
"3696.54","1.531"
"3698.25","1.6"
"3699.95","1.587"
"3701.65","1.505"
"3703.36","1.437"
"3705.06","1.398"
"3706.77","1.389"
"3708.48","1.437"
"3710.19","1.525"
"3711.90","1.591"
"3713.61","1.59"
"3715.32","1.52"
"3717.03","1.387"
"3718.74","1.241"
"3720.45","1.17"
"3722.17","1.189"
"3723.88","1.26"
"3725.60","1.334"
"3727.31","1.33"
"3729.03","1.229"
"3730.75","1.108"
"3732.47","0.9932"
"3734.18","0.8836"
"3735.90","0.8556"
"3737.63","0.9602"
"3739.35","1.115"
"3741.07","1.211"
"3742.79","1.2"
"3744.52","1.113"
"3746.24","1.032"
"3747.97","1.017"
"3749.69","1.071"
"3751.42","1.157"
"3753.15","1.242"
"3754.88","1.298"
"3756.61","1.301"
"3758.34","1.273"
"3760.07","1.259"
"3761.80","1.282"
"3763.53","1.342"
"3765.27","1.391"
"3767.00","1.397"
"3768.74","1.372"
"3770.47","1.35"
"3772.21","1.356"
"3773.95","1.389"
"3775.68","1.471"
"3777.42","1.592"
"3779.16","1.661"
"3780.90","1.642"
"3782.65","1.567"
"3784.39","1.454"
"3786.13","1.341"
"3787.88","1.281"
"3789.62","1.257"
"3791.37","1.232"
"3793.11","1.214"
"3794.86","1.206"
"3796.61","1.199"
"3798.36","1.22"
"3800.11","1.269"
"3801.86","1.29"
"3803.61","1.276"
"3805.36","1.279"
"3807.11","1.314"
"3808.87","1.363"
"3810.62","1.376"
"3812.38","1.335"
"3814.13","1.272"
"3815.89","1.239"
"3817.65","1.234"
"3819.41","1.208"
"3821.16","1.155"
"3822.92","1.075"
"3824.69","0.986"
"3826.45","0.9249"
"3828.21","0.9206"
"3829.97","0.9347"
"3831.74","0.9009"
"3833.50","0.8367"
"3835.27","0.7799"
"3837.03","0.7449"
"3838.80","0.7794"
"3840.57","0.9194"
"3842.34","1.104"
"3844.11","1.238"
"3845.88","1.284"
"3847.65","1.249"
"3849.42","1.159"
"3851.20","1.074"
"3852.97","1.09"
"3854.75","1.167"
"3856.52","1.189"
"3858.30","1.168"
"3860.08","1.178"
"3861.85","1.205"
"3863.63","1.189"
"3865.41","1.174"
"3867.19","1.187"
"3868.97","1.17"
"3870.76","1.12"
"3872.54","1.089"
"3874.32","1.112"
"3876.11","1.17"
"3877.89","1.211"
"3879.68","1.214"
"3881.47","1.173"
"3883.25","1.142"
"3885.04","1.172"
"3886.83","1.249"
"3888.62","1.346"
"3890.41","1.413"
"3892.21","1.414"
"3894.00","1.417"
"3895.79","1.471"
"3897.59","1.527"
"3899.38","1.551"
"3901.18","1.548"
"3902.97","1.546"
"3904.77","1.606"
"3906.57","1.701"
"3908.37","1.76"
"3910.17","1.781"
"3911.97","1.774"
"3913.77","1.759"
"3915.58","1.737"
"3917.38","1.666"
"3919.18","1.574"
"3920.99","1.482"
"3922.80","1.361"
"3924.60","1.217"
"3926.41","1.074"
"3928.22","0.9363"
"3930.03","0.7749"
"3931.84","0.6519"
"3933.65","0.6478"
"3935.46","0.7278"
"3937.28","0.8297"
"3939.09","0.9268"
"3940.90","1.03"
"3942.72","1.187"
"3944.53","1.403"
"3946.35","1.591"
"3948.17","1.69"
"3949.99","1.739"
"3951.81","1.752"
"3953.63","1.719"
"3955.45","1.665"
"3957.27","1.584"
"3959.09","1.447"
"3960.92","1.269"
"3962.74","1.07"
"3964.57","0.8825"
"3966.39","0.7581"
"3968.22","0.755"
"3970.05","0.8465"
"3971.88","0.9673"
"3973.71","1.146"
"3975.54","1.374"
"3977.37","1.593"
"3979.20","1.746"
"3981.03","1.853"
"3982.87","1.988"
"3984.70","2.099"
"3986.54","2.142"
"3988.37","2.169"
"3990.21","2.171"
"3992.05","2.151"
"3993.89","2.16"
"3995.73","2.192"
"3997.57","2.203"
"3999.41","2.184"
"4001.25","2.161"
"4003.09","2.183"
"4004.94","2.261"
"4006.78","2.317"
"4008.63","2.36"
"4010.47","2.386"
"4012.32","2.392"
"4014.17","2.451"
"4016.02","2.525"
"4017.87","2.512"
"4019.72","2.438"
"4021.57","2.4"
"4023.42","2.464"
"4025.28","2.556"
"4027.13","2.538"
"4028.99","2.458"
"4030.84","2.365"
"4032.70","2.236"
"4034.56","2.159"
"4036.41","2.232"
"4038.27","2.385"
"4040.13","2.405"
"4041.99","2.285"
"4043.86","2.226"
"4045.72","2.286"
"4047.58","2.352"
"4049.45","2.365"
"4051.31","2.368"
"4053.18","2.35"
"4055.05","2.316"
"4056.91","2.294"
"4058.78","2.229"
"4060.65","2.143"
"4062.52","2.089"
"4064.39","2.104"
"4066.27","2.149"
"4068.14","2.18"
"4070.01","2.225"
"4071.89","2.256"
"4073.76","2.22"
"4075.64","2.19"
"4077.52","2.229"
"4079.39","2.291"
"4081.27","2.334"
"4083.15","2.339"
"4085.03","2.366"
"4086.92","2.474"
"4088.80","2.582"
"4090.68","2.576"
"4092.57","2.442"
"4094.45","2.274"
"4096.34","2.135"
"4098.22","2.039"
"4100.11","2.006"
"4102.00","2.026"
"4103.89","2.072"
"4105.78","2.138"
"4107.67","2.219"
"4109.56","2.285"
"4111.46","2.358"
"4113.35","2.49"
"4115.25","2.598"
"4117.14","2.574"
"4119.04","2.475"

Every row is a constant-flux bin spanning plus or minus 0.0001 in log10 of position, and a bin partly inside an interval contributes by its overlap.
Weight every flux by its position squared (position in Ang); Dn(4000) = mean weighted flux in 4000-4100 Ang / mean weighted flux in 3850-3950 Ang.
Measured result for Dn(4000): 1.94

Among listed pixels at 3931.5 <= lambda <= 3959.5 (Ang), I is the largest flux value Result 1.752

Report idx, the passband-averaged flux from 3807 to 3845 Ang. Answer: 1.07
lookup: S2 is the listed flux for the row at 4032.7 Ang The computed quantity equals 2.236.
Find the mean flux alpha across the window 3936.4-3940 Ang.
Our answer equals 0.881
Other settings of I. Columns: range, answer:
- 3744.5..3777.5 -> 1.592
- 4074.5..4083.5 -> 2.339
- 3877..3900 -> 1.551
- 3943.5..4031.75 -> 2.556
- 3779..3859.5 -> 1.661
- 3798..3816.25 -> 1.376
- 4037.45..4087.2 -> 2.474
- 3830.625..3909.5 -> 1.76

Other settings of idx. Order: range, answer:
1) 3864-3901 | 1.27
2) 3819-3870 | 1.07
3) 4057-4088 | 2.24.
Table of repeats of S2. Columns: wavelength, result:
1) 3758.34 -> 1.273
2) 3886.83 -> 1.249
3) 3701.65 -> 1.505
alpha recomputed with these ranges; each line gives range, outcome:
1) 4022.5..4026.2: 2.51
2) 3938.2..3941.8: 0.98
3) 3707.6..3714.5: 1.53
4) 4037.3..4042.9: 2.36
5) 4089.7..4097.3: 2.36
